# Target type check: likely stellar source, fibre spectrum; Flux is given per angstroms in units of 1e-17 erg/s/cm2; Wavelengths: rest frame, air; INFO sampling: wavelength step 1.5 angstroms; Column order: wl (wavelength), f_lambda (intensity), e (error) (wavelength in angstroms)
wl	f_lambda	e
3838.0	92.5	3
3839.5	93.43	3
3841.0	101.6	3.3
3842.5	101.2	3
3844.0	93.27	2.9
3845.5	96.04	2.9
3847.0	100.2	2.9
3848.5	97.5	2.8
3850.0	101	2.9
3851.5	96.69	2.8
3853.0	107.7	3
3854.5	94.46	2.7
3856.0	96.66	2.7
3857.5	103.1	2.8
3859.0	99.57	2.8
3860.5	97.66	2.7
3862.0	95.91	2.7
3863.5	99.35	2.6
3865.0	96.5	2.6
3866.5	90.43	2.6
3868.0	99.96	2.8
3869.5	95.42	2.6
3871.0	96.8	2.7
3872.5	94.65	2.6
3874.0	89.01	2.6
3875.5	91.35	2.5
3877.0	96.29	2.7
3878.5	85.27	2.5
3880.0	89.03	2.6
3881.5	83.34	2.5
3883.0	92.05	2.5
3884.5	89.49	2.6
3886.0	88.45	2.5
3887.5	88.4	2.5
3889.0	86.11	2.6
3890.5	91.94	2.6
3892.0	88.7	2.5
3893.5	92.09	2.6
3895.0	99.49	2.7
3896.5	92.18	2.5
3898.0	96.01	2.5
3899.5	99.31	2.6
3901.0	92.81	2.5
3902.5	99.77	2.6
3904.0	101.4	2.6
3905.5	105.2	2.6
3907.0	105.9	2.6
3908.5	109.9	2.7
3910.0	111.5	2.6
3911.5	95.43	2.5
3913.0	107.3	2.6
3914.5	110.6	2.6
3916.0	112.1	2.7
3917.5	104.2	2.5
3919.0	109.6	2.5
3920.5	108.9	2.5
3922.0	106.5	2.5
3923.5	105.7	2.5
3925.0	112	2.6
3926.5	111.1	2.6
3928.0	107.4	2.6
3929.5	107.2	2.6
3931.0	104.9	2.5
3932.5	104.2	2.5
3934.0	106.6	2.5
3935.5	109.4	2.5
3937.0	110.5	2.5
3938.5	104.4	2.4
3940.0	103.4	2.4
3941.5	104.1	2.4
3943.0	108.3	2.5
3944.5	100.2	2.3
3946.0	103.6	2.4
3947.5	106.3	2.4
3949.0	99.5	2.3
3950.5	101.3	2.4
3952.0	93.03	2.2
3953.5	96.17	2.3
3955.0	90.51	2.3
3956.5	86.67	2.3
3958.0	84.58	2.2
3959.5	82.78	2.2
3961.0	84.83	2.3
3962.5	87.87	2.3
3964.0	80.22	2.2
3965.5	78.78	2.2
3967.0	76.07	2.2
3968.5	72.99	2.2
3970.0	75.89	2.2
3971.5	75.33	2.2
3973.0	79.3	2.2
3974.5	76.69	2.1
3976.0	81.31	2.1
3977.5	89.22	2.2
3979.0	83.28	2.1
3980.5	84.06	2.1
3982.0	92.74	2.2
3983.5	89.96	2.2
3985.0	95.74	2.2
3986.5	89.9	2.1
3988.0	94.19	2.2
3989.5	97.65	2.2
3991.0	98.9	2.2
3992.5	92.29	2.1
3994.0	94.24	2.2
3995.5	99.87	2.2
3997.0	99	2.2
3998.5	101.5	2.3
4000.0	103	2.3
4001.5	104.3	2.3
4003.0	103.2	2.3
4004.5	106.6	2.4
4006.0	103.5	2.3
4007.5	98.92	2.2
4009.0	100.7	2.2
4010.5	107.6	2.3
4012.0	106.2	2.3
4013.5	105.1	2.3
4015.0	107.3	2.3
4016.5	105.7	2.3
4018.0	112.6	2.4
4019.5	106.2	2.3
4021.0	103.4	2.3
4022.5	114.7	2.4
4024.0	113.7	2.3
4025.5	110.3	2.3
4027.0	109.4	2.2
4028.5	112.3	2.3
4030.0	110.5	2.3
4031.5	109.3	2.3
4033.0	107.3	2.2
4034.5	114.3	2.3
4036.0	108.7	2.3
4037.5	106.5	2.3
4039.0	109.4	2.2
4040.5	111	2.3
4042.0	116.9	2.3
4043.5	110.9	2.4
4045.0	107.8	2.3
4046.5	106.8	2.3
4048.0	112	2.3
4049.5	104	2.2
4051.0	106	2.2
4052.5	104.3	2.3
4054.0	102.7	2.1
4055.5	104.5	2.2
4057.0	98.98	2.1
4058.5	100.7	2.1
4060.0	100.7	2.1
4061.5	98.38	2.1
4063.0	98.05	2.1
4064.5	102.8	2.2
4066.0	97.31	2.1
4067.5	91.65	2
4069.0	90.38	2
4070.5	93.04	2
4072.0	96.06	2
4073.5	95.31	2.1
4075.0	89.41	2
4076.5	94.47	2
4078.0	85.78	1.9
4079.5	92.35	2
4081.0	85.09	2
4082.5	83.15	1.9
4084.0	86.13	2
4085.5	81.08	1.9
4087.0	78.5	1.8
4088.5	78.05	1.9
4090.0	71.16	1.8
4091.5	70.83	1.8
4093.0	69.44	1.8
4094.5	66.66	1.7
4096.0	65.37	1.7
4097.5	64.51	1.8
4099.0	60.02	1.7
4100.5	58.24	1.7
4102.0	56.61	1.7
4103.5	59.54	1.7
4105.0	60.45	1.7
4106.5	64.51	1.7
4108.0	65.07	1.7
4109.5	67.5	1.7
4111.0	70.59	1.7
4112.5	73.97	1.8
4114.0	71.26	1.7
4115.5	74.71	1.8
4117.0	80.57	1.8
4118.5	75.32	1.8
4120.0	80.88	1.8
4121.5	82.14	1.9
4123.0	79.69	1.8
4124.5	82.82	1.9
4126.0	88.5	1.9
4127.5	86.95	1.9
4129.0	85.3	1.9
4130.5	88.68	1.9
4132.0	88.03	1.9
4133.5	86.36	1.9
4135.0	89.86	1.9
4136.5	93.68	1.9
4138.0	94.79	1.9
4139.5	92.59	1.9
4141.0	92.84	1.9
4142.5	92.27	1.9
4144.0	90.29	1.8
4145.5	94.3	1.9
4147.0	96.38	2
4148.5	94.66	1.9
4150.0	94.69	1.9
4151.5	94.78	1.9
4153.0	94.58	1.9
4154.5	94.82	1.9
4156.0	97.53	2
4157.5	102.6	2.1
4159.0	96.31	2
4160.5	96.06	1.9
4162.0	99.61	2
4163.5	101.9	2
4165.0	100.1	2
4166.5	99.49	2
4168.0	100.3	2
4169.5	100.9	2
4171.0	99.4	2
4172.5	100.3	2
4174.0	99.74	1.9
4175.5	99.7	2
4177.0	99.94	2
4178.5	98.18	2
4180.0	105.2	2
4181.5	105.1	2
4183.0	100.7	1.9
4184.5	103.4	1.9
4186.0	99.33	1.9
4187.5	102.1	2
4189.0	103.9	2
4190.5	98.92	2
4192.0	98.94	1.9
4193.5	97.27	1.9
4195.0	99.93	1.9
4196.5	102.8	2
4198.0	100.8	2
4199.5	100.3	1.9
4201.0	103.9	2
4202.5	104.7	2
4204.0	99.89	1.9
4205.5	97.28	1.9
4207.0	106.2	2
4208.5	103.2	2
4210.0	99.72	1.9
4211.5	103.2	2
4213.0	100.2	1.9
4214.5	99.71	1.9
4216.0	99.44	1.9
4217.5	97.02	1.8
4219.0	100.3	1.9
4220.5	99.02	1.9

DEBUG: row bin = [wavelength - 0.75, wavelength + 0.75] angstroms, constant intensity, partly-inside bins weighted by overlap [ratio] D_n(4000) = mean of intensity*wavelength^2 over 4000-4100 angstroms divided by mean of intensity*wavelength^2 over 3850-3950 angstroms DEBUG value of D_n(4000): 1.1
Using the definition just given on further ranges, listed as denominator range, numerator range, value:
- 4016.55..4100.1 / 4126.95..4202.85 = 1.06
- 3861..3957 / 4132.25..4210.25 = 1.13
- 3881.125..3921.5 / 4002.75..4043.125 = 1.17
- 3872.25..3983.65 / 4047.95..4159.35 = 0.98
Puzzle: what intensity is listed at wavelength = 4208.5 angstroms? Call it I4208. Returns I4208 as 103.2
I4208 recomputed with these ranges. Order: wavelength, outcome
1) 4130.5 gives 88.68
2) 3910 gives 111.5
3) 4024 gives 113.7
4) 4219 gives 100.3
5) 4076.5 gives 94.47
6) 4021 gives 103.4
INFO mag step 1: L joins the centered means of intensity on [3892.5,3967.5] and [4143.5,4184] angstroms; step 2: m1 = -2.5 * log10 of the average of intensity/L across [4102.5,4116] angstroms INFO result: 0.420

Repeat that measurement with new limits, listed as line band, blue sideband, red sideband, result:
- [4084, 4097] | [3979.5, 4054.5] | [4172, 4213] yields 0.37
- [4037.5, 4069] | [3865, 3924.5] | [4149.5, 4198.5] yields -0.06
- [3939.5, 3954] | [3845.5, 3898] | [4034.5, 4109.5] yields -0.10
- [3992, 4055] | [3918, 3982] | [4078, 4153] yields -0.20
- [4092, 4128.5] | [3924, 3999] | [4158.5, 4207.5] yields 0.35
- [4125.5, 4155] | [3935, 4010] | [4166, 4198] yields 0.09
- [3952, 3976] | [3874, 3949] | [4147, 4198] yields 0.22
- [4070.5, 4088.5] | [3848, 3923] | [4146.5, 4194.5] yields 0.13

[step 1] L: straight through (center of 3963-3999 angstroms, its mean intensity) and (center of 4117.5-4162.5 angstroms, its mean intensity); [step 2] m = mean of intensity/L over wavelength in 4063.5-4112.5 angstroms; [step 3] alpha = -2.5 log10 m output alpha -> 0.15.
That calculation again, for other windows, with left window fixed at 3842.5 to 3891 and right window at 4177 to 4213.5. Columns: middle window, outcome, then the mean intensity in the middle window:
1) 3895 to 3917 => -0.080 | 103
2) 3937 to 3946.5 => -0.090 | 105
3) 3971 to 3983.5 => 0.164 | 83.3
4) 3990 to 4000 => -0.008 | 98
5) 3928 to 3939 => -0.116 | 107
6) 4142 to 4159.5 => 0.058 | 95.3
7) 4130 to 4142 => 0.106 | 90.9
